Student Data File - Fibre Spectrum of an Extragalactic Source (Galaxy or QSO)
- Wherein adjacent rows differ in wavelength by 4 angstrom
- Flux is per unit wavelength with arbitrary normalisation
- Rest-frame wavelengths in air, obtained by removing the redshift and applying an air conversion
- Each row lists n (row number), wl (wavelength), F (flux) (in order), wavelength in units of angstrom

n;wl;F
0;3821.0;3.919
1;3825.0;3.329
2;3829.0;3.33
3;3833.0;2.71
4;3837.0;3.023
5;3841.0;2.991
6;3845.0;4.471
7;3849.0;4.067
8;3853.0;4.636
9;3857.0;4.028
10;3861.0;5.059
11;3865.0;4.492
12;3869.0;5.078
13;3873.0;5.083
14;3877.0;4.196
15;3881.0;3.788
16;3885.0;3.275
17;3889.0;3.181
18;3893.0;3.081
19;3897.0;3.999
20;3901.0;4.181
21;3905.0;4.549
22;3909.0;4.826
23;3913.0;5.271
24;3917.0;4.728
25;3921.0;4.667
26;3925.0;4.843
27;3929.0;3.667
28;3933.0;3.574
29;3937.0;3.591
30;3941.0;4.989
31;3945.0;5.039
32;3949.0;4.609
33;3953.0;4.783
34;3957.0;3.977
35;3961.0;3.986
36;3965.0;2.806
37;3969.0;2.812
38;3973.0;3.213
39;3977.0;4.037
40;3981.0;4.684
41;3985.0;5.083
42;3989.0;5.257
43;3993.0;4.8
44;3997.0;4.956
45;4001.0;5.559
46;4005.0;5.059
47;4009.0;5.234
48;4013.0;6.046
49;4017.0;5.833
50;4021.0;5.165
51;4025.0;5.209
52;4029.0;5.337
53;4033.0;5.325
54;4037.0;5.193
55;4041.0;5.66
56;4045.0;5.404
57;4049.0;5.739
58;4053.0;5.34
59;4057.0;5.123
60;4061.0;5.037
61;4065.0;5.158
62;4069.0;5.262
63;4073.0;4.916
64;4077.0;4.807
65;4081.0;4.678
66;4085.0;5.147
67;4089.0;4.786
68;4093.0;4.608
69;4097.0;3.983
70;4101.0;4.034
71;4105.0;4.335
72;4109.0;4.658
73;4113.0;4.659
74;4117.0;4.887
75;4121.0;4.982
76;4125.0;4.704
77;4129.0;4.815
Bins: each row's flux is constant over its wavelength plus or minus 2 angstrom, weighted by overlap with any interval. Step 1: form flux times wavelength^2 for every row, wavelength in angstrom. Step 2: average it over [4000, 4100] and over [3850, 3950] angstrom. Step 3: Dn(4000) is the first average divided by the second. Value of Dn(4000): 1.29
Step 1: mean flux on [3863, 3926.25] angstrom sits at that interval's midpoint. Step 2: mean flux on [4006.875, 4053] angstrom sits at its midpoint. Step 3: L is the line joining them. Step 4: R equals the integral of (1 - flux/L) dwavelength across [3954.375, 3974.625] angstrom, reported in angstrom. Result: 6.18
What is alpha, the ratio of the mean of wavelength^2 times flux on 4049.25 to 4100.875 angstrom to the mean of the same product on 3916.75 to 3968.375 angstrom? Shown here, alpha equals 1.25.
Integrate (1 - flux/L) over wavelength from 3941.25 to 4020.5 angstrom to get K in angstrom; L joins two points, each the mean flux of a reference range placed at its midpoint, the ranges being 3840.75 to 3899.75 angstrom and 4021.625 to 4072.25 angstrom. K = 3.84 angstrom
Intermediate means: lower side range 4.13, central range 4.64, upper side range 5.3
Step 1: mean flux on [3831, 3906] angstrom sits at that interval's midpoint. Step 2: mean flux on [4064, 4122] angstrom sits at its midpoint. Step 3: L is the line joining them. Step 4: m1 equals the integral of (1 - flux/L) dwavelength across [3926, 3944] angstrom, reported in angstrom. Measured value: 0.6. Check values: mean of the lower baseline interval 3.99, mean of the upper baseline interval 4.71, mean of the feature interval 4.06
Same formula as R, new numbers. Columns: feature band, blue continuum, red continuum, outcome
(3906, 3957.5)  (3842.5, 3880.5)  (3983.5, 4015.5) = 3.90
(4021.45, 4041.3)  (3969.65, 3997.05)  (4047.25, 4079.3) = -1.71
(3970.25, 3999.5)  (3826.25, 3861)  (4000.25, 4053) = 2.95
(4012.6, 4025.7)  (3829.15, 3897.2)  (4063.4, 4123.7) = -3.14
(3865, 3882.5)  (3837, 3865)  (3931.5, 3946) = -1.58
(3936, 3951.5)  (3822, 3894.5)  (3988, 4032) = 0.22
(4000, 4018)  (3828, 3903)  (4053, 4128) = -4.24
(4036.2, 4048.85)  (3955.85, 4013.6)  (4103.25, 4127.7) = -2.51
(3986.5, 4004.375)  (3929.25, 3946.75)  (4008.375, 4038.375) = -0.35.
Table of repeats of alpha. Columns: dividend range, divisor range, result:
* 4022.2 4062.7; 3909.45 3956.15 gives 1.25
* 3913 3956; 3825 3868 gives 1.20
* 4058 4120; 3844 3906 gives 1.26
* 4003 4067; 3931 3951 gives 1.29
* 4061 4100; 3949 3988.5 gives 1.26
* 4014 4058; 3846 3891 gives 1.38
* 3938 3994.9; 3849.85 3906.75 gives 1.07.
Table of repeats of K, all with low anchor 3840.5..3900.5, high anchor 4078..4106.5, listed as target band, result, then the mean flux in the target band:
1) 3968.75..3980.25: 2.0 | 3.58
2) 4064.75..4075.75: -1.5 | 5.08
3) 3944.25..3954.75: -1.3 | 4.78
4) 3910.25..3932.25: -1.9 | 4.58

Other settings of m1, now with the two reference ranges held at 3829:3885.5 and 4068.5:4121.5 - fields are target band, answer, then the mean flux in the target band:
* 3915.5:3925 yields -1.1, 4.73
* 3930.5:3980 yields 4.0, 3.96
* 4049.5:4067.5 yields -2.5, 5.22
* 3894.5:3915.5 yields -1.8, 4.53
